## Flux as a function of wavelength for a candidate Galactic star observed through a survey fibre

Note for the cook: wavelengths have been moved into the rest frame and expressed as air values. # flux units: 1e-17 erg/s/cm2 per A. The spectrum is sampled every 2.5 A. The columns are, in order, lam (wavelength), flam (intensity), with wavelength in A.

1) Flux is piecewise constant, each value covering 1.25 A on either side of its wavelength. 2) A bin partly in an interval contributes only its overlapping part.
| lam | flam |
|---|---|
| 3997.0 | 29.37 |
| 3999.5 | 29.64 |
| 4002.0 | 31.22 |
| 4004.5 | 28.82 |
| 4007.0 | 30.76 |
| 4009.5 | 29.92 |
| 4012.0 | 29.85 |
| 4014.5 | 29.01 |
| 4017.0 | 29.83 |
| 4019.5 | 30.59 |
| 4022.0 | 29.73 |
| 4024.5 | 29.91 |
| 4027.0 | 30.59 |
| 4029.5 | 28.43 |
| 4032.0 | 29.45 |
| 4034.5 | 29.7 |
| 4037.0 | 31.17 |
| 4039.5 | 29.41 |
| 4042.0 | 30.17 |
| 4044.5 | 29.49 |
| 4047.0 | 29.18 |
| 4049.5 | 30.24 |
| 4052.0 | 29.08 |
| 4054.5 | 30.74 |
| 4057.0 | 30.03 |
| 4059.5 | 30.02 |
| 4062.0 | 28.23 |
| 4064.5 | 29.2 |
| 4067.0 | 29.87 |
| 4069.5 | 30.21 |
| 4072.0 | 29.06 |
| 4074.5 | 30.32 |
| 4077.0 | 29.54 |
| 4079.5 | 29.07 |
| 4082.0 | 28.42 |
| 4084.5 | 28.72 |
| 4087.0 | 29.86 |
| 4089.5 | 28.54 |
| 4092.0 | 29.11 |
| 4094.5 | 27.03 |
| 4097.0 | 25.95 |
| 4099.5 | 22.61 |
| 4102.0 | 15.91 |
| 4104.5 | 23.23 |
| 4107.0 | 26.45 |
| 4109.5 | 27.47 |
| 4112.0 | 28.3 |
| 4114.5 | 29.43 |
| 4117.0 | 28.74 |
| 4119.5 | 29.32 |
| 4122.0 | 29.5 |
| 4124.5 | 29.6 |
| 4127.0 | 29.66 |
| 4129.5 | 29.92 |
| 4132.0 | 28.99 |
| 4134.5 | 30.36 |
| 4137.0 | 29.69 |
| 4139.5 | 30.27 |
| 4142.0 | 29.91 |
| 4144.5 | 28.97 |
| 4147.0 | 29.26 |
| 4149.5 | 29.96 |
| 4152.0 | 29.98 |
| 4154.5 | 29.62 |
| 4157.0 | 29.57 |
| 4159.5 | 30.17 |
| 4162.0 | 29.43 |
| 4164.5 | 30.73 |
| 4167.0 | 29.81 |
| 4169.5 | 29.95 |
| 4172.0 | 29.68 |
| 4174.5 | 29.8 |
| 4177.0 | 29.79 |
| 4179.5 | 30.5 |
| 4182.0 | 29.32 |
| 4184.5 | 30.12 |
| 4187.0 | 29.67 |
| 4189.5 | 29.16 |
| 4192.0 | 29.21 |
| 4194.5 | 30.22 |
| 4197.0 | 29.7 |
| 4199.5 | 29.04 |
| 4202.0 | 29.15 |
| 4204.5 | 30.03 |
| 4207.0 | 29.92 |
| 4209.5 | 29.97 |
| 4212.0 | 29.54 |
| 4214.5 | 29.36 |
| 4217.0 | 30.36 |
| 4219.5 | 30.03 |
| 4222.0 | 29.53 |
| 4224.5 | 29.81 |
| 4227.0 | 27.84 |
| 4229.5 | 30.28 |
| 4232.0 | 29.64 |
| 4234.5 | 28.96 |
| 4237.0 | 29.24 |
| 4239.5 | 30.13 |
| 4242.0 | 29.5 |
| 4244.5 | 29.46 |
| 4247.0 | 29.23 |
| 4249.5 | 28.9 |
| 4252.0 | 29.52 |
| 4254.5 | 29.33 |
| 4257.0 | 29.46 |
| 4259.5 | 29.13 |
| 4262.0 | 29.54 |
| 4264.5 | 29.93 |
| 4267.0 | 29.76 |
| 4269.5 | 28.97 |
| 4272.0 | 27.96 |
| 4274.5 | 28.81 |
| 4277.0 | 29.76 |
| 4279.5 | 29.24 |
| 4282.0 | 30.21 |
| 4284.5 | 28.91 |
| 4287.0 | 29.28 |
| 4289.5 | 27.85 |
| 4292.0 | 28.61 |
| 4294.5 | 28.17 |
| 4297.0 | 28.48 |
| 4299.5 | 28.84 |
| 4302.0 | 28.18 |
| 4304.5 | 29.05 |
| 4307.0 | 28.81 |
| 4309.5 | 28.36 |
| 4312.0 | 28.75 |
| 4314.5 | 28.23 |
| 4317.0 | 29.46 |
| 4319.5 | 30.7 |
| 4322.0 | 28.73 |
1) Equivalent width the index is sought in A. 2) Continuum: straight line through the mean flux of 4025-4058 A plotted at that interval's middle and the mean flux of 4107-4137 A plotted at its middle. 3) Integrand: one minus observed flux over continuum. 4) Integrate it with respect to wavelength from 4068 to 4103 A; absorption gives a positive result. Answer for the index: 2.2 A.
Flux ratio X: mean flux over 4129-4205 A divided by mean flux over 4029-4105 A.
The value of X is 1.0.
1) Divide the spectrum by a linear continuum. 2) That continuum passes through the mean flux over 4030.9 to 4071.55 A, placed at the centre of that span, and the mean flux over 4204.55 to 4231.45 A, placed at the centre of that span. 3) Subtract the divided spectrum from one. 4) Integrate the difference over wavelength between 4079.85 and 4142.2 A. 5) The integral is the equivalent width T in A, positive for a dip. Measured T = 3.9 A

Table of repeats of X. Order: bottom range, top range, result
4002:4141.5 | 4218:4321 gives 1.01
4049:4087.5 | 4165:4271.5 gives 1.00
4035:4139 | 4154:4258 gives 1.04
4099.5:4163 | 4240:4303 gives 1.02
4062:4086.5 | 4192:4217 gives 1.01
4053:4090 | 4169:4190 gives 1.01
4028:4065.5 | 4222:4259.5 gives 0.99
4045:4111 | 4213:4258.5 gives 1.05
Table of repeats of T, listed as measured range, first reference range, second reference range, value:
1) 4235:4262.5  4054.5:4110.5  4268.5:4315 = -0.80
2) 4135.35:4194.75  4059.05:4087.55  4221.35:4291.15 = -0.94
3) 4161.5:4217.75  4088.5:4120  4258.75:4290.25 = -4.15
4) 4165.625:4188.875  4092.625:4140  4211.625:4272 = -1.15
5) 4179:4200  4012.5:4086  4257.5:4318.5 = -0.30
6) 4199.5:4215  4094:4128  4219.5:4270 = -0.53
